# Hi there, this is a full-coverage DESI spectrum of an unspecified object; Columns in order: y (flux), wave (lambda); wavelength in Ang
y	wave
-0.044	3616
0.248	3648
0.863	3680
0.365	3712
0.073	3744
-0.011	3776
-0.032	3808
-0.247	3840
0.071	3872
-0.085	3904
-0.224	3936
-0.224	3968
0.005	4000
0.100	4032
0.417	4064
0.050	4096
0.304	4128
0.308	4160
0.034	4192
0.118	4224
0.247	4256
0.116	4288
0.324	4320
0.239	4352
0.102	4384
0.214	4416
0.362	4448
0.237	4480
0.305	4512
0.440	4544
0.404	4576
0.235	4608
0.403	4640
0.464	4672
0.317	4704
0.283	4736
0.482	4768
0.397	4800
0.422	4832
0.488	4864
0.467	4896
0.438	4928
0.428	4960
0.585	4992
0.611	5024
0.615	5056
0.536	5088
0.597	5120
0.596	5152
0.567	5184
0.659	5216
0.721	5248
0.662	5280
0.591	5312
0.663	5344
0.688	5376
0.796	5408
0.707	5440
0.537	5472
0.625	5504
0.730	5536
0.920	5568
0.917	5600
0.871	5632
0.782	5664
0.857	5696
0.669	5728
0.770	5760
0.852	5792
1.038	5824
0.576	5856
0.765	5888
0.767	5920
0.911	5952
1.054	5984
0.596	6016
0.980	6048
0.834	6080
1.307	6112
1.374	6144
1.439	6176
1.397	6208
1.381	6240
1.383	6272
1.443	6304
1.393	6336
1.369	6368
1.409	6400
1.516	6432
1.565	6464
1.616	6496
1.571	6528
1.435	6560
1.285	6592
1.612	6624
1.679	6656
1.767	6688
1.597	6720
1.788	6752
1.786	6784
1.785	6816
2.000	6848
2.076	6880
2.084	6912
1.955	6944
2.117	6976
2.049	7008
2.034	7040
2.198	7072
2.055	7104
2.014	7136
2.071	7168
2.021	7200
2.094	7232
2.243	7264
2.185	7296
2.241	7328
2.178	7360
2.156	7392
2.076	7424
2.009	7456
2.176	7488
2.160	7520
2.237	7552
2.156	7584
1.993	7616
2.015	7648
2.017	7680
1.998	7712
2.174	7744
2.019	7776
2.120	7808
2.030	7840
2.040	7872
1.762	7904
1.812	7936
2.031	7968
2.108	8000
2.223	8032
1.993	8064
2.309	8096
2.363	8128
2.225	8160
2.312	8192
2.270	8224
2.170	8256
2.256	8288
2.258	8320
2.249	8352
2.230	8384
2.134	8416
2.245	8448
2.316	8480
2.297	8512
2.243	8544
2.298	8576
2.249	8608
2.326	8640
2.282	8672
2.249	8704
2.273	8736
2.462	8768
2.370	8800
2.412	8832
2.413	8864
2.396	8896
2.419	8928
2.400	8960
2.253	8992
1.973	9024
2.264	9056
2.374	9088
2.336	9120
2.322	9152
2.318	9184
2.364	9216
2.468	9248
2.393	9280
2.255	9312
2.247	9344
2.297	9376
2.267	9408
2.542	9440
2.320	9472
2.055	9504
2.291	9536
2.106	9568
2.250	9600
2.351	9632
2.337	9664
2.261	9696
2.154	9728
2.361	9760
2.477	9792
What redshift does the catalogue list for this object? 0.530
